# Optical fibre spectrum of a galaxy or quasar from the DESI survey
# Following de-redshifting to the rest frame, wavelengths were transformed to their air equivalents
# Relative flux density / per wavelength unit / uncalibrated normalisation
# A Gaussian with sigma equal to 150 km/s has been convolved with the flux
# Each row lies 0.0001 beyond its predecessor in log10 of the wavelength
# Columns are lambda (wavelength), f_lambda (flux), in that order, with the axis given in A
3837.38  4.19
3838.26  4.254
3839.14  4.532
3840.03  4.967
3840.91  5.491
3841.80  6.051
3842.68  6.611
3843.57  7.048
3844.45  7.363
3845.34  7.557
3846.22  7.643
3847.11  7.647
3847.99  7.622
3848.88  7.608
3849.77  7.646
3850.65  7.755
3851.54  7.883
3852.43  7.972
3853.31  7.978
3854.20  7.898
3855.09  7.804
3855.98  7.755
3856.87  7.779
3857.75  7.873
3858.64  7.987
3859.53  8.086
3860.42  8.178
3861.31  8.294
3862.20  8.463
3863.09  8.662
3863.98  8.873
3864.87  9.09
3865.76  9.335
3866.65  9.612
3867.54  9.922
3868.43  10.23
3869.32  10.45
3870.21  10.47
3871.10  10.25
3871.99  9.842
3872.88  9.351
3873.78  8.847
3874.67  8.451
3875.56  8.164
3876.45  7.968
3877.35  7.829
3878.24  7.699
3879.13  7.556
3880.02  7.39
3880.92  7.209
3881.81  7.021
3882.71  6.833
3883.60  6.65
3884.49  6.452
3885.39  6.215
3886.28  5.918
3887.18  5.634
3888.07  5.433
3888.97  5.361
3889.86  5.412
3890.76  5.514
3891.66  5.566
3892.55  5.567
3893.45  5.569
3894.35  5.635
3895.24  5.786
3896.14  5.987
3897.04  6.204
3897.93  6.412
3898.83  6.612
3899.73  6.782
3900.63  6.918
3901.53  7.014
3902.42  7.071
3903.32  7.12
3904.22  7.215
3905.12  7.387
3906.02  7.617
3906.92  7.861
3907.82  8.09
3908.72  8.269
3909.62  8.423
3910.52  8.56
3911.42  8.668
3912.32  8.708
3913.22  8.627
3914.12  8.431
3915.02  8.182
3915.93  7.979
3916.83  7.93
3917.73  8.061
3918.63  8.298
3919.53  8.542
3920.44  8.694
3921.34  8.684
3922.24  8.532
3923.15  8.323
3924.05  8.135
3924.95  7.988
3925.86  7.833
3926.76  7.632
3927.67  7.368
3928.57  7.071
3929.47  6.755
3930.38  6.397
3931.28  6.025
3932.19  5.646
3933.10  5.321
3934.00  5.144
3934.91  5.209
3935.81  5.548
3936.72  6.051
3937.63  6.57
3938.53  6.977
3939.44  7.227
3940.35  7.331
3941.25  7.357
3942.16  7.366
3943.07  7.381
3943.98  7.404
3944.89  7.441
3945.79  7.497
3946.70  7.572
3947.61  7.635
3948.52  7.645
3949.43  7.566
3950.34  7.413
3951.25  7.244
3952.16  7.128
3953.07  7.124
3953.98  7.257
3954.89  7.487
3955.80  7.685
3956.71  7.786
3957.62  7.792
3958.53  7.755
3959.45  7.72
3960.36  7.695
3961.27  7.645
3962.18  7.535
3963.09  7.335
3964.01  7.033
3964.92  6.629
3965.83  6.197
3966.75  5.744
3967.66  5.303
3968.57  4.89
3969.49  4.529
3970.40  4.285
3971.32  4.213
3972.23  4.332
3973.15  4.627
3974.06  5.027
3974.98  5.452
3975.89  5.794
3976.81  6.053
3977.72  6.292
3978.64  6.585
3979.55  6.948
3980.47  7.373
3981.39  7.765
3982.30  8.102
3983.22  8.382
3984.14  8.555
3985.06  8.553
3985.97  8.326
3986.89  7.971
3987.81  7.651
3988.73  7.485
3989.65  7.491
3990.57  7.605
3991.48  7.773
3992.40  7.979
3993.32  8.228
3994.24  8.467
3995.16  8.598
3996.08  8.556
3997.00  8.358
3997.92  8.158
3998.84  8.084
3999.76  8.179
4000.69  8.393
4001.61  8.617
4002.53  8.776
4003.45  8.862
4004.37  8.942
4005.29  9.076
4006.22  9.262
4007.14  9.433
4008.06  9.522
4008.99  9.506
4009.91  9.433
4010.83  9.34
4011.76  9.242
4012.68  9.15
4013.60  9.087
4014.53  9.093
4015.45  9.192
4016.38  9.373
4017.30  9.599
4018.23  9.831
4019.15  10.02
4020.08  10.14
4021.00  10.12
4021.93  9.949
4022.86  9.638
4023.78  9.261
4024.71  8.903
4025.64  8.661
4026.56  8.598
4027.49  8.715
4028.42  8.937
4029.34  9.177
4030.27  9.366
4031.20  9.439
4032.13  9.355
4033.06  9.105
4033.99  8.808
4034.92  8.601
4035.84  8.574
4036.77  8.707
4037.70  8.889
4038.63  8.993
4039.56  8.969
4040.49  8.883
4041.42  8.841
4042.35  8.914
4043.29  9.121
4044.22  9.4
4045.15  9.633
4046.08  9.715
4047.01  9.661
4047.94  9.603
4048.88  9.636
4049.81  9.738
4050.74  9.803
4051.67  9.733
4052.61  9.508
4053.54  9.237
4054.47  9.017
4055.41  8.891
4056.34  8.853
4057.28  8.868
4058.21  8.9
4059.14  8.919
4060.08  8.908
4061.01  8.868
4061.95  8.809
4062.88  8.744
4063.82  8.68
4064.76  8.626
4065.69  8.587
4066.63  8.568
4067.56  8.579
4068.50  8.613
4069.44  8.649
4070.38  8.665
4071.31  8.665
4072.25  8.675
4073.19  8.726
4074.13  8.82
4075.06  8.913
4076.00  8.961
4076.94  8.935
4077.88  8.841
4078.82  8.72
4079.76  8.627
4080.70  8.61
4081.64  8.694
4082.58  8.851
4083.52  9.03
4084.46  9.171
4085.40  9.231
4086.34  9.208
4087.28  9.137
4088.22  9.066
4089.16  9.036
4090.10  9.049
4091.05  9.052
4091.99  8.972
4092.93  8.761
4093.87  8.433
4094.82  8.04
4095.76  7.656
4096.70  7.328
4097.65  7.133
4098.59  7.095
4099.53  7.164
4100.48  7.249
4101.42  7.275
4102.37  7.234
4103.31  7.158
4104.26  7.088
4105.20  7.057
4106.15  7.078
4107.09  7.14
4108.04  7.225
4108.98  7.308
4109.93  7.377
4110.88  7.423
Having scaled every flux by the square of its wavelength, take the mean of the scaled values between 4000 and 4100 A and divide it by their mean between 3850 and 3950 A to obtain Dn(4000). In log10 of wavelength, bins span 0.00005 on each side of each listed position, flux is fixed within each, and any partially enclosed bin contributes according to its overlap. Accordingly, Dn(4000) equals 1.29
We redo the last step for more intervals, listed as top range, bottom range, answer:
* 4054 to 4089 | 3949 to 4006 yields 1.27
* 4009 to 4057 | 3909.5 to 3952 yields 1.31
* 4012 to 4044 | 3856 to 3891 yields 1.25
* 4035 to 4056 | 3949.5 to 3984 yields 1.45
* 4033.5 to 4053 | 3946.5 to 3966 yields 1.30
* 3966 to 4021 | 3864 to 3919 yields 1.09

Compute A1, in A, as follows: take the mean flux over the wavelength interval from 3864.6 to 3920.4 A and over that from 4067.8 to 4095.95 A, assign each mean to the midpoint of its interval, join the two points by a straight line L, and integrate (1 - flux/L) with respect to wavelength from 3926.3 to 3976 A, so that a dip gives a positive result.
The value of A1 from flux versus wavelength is 8.4 A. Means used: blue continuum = 7.6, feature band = 6.62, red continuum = 8.8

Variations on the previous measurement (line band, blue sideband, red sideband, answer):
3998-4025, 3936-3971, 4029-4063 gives -2.9 A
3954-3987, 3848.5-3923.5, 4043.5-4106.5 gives 5.9 A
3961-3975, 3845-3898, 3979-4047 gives 4.6 A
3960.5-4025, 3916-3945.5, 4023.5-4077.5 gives 2.3 A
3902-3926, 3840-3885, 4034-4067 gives 0.6 A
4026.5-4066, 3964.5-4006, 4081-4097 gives -4.7 A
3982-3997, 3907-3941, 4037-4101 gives 0.0 A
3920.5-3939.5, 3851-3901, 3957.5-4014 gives 1.6 A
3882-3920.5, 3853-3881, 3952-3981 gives 3.8 A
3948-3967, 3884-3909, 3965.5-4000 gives -1.5 A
